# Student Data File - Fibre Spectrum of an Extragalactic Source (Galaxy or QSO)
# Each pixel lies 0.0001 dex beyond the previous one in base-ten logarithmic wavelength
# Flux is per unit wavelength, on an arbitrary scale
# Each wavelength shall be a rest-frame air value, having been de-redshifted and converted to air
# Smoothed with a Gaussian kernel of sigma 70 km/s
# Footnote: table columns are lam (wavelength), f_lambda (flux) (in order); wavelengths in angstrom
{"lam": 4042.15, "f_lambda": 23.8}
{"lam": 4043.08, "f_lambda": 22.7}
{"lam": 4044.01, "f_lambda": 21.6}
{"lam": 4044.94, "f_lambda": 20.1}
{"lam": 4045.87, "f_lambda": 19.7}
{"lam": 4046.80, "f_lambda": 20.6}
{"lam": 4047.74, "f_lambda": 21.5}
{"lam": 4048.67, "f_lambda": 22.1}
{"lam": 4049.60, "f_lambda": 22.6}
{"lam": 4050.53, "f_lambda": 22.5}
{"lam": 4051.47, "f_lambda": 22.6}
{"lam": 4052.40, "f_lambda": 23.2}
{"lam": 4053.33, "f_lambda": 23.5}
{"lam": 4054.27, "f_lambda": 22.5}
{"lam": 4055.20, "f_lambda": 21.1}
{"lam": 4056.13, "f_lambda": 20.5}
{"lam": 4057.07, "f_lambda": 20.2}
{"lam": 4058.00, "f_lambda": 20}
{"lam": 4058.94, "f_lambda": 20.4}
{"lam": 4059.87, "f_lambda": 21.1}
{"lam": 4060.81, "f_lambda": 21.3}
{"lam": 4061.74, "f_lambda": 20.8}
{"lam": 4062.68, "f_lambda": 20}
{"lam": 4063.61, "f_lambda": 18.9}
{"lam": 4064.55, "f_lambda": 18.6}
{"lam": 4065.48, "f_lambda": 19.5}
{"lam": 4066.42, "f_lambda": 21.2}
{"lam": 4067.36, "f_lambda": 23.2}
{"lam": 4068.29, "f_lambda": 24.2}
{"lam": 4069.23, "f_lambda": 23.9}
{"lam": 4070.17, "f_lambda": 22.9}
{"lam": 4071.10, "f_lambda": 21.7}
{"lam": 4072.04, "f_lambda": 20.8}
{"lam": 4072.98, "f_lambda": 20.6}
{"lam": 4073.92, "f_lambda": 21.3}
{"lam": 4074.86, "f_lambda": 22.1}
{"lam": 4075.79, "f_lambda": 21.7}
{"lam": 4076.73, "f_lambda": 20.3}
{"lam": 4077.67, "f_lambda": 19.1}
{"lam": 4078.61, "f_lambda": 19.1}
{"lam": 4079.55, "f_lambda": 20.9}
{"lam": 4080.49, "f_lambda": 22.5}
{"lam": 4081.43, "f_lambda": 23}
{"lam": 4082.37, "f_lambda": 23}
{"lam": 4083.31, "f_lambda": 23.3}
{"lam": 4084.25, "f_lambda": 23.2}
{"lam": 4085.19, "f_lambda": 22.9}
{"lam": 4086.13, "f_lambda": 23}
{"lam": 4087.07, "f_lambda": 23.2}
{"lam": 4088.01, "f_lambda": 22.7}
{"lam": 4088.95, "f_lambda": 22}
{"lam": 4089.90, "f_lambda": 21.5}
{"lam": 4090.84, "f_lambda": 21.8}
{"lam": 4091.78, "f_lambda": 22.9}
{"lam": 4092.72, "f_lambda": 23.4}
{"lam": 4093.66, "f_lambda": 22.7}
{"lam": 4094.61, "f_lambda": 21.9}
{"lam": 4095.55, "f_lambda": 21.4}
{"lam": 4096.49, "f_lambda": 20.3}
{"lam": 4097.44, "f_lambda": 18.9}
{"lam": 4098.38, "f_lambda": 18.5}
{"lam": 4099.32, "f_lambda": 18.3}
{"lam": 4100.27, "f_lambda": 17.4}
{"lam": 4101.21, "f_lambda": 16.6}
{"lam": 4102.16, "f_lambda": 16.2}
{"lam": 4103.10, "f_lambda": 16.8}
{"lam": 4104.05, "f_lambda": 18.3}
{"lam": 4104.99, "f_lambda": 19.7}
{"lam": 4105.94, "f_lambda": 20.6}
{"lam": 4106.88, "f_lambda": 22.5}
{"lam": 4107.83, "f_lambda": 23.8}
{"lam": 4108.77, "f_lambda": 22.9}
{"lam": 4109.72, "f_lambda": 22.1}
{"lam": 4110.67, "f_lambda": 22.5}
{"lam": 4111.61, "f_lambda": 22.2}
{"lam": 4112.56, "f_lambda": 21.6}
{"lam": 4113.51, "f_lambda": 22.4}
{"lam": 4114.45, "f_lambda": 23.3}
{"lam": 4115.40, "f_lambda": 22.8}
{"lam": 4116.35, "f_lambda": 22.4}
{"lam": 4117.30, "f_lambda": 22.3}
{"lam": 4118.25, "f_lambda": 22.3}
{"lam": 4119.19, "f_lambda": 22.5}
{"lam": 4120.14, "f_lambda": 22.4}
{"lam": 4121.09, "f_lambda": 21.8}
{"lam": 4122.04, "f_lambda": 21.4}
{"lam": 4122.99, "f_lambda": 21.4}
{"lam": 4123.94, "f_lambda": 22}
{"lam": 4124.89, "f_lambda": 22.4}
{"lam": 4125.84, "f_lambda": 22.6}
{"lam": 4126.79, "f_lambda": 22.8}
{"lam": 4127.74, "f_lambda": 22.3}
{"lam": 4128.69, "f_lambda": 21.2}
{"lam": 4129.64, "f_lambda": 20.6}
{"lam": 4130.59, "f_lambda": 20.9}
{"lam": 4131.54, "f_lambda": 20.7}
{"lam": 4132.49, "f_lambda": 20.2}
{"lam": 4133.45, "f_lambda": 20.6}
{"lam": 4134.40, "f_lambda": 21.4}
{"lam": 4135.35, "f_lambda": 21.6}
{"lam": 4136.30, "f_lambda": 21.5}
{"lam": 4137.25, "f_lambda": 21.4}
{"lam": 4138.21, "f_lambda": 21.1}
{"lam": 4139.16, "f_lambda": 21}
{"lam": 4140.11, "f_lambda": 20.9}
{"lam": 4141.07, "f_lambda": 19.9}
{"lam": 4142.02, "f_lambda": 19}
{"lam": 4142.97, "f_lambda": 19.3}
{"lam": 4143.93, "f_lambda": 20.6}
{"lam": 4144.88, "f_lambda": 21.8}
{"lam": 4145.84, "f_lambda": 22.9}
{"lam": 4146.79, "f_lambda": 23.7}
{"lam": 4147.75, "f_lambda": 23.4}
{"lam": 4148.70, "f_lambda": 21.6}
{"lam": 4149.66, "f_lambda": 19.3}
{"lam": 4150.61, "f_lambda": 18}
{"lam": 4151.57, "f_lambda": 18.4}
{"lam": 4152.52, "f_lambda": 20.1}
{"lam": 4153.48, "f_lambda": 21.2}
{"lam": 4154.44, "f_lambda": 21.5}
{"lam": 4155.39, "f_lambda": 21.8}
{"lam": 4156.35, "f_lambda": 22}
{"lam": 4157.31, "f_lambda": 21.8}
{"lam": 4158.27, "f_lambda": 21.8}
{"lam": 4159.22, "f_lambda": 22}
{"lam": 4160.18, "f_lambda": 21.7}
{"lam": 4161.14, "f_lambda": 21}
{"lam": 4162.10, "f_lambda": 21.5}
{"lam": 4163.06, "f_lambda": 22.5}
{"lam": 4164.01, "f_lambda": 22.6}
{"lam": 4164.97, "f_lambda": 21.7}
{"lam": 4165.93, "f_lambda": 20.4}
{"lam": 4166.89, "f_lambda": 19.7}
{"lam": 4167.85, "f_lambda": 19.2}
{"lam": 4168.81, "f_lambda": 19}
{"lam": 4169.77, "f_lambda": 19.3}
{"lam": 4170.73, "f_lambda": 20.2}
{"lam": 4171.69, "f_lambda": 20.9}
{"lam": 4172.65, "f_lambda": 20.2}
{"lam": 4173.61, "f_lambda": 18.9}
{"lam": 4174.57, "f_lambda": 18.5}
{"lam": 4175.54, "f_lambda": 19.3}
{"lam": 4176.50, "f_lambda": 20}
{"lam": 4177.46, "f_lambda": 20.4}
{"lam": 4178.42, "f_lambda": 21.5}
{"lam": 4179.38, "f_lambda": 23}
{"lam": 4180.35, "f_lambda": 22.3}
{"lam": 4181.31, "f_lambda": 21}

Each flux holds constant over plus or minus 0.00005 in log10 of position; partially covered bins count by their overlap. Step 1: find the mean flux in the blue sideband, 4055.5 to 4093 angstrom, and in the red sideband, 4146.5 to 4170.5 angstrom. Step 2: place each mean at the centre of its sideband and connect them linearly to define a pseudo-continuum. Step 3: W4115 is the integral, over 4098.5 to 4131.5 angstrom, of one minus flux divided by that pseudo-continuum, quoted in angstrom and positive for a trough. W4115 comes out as 0.1 angstrom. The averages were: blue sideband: 21.6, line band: 21.2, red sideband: 21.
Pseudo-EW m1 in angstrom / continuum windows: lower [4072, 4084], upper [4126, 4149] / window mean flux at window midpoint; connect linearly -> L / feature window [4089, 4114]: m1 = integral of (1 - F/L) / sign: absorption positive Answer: 0.8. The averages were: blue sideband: 21.4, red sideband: 21.3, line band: 20.7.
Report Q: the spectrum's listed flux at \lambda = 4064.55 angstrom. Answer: 18.6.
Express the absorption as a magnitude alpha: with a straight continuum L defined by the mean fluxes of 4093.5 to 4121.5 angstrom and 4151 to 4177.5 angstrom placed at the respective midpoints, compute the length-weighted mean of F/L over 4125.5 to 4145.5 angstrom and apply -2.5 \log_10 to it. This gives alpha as -0.01 mag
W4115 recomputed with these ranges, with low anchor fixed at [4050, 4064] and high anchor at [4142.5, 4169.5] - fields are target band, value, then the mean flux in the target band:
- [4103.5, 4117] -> -0.5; 21.9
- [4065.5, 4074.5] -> -0.4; 22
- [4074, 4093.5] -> -0.8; 22.1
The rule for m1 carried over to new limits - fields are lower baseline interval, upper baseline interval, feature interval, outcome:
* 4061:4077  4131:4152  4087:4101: 0.1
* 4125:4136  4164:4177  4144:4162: -0.7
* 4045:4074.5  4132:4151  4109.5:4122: -0.7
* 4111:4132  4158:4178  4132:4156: 0.4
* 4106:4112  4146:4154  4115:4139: 0.1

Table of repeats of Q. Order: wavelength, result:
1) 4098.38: 18.5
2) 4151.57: 18.4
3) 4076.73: 20.3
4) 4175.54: 19.3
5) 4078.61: 19.1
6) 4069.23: 23.9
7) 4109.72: 22.1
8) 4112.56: 21.6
